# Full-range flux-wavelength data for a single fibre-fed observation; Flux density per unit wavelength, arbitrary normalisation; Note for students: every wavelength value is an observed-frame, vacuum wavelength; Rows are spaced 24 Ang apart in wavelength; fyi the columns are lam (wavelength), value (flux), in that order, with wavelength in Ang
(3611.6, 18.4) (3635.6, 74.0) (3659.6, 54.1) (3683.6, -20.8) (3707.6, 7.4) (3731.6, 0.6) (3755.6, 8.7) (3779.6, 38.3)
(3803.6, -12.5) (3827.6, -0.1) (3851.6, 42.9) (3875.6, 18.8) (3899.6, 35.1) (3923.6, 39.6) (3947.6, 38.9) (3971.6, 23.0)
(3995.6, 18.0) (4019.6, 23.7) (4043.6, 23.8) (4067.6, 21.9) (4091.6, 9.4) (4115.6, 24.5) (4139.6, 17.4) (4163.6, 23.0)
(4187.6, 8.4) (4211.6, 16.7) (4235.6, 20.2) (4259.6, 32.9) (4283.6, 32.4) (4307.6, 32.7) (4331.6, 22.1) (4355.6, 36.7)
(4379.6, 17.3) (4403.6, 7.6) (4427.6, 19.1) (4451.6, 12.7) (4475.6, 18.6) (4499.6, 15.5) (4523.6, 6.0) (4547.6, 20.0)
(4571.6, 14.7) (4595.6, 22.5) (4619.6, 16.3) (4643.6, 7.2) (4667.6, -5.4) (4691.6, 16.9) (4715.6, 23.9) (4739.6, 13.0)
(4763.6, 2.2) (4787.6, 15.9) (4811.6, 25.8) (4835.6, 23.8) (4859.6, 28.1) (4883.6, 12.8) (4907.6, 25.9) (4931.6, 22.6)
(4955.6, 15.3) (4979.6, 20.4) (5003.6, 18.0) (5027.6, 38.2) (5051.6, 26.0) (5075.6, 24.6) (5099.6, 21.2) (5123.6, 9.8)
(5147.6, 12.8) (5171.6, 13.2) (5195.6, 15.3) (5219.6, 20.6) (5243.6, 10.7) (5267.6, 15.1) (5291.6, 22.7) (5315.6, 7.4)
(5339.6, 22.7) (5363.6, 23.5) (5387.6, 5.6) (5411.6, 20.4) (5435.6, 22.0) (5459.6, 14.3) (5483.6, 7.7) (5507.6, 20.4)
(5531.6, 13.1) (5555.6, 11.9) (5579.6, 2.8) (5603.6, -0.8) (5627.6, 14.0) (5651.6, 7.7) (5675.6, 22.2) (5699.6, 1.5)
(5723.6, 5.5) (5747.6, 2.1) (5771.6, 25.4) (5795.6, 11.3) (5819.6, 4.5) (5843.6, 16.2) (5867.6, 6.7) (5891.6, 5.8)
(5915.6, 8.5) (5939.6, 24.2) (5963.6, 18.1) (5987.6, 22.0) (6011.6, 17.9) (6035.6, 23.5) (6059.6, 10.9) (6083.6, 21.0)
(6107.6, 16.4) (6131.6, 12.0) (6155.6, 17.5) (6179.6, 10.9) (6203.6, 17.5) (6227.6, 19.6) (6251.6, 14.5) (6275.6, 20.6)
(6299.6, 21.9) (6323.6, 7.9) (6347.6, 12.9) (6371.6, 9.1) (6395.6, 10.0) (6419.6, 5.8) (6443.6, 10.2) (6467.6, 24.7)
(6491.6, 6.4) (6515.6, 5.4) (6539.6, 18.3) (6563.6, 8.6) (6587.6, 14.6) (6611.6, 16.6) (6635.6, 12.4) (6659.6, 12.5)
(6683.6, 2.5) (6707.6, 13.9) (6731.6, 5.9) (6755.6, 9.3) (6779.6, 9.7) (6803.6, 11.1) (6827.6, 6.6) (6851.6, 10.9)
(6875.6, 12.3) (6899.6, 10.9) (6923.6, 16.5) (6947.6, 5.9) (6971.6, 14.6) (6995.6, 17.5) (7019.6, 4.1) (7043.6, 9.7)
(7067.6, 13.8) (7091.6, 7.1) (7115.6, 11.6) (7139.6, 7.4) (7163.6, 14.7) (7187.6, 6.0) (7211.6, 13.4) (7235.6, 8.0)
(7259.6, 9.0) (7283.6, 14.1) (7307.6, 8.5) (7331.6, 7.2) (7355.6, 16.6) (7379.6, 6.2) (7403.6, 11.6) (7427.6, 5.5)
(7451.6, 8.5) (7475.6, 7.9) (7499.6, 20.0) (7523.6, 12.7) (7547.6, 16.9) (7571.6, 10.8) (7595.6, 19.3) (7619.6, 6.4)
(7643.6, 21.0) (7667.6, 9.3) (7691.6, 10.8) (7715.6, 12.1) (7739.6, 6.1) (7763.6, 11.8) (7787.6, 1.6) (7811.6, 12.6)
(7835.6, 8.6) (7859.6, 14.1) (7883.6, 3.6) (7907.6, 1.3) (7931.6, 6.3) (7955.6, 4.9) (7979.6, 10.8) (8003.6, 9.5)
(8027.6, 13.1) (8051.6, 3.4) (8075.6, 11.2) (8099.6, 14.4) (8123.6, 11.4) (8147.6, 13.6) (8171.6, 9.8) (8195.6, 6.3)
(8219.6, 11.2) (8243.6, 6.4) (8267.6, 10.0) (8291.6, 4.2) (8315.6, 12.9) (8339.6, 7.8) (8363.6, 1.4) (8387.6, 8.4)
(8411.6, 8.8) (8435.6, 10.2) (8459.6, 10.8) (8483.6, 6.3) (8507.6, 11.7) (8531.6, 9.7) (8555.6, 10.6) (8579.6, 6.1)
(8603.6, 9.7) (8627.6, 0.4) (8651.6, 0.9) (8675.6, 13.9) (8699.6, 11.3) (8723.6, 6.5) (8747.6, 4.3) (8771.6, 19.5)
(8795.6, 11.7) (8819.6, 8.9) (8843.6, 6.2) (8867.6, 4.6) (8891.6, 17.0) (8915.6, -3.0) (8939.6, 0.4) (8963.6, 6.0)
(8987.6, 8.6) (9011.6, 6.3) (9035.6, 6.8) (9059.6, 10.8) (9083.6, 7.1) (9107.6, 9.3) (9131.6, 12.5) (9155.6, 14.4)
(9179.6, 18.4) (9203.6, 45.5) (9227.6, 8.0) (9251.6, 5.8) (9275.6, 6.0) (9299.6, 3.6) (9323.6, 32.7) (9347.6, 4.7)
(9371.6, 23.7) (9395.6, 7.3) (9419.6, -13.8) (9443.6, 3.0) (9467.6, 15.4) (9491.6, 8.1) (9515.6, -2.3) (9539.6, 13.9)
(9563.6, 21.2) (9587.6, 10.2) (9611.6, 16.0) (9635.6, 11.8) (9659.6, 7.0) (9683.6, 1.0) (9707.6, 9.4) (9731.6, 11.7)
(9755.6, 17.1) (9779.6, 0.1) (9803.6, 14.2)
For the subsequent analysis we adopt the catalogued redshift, 1.466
